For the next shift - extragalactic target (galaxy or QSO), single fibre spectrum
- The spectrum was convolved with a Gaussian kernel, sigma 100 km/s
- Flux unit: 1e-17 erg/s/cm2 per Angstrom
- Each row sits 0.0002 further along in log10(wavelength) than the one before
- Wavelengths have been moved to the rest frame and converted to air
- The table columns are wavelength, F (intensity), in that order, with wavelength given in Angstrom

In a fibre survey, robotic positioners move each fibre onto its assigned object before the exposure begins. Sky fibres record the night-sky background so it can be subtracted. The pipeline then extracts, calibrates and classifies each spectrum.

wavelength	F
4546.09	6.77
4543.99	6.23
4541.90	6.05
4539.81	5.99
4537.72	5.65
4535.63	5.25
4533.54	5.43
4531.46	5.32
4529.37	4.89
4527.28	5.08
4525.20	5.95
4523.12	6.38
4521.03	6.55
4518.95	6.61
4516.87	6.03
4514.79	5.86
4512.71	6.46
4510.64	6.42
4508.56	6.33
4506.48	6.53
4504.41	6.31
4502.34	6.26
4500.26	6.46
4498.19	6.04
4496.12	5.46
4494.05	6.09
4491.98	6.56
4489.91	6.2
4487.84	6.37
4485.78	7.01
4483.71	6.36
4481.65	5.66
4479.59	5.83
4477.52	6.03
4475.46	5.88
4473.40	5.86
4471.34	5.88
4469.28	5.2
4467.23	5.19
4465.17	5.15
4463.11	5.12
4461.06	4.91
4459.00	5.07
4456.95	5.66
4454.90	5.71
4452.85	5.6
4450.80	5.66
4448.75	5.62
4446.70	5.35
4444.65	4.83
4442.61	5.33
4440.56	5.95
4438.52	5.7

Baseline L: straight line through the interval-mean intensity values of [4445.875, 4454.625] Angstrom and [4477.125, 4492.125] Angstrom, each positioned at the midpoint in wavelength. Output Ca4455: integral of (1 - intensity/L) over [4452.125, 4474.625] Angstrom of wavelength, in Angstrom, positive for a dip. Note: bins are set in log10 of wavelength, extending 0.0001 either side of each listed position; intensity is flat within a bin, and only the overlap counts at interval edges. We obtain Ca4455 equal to 1.7 Angstrom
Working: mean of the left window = 5.57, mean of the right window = 6.24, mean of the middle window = 5.4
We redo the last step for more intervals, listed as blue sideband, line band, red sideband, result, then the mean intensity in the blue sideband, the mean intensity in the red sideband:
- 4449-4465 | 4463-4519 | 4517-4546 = -4.5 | 5.39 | 5.84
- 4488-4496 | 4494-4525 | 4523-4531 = -2.3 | 6.19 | 5.46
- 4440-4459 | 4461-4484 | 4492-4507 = 0.9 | 5.49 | 6.18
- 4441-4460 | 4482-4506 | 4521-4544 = -3.1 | 5.44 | 5.67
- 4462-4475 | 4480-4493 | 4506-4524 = -1.3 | 5.42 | 6.34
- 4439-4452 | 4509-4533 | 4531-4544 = -1.3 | 5.47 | 5.68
